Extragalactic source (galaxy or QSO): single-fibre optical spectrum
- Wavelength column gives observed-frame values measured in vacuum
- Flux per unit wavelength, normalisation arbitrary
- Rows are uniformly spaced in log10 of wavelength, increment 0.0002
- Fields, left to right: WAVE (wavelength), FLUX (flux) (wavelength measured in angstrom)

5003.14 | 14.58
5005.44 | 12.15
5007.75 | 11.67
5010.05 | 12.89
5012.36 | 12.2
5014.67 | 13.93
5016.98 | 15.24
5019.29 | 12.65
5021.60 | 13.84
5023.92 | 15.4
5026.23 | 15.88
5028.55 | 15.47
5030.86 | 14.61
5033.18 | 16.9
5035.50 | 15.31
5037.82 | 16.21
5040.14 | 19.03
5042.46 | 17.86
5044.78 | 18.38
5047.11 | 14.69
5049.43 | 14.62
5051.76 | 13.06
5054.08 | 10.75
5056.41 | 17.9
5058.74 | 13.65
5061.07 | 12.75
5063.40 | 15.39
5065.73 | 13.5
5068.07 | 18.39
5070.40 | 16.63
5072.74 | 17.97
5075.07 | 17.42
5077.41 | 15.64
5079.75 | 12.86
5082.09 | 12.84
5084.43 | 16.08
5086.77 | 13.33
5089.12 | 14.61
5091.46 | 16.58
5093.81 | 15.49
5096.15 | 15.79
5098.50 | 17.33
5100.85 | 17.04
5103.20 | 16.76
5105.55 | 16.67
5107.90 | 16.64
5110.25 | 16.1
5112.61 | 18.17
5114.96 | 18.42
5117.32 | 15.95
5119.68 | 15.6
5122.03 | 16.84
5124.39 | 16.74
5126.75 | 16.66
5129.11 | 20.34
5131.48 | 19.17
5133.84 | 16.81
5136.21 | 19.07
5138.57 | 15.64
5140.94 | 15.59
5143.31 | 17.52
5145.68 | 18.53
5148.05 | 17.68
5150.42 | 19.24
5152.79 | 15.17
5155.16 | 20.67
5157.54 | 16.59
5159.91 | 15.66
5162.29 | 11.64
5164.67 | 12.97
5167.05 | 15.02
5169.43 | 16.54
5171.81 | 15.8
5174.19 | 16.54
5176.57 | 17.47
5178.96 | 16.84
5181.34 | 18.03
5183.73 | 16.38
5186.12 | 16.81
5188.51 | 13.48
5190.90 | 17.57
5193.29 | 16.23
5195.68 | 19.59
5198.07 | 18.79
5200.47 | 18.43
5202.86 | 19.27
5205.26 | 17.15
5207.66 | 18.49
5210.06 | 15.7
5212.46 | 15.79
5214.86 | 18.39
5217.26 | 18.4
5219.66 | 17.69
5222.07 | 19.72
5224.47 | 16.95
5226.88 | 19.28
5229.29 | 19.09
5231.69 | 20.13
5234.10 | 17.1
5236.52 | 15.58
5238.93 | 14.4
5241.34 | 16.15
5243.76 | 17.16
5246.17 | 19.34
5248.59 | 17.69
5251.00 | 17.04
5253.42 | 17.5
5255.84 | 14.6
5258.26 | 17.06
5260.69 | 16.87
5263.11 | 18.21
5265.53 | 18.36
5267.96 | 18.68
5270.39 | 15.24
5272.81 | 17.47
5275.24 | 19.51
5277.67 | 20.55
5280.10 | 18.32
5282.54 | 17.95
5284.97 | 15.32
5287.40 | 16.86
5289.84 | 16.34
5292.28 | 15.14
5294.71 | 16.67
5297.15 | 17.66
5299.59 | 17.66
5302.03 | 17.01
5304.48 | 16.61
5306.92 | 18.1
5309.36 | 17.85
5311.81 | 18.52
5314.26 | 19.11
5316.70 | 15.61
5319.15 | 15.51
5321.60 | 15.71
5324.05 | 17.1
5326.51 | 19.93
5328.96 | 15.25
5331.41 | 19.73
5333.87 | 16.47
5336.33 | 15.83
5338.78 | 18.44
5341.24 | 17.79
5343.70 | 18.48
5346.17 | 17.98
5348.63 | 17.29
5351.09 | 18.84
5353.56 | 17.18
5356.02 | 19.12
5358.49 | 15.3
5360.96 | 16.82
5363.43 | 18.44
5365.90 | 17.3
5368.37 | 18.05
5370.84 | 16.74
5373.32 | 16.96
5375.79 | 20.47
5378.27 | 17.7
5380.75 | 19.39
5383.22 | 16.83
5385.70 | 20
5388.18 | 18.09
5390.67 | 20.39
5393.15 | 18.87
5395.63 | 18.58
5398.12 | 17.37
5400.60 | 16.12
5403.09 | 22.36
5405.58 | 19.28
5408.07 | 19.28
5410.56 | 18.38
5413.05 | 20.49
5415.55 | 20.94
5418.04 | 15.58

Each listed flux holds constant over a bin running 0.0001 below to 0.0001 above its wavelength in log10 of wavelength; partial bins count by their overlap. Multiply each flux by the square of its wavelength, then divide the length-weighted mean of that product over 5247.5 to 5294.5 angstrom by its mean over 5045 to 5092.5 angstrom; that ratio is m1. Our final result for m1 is 1.2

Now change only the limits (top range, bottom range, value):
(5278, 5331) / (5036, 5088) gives 1.22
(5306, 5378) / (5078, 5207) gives 1.14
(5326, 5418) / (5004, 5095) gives 1.38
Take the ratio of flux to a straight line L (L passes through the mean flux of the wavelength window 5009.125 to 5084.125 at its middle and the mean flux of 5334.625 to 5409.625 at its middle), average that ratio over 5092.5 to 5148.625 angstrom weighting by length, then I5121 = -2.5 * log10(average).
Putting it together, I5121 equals -0.08 mag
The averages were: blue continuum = 15.1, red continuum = 18.2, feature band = 17.1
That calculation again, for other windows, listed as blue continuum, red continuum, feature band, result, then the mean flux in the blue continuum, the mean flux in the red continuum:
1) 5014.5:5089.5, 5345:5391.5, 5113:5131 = -0.10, 15.3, 18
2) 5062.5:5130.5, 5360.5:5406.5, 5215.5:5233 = -0.09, 16.3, 18.4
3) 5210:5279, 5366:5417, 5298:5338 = 0.06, 17.6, 18.8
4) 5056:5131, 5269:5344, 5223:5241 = -0.04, 16.1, 17.3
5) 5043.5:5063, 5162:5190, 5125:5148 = -0.15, 14.5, 15.8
